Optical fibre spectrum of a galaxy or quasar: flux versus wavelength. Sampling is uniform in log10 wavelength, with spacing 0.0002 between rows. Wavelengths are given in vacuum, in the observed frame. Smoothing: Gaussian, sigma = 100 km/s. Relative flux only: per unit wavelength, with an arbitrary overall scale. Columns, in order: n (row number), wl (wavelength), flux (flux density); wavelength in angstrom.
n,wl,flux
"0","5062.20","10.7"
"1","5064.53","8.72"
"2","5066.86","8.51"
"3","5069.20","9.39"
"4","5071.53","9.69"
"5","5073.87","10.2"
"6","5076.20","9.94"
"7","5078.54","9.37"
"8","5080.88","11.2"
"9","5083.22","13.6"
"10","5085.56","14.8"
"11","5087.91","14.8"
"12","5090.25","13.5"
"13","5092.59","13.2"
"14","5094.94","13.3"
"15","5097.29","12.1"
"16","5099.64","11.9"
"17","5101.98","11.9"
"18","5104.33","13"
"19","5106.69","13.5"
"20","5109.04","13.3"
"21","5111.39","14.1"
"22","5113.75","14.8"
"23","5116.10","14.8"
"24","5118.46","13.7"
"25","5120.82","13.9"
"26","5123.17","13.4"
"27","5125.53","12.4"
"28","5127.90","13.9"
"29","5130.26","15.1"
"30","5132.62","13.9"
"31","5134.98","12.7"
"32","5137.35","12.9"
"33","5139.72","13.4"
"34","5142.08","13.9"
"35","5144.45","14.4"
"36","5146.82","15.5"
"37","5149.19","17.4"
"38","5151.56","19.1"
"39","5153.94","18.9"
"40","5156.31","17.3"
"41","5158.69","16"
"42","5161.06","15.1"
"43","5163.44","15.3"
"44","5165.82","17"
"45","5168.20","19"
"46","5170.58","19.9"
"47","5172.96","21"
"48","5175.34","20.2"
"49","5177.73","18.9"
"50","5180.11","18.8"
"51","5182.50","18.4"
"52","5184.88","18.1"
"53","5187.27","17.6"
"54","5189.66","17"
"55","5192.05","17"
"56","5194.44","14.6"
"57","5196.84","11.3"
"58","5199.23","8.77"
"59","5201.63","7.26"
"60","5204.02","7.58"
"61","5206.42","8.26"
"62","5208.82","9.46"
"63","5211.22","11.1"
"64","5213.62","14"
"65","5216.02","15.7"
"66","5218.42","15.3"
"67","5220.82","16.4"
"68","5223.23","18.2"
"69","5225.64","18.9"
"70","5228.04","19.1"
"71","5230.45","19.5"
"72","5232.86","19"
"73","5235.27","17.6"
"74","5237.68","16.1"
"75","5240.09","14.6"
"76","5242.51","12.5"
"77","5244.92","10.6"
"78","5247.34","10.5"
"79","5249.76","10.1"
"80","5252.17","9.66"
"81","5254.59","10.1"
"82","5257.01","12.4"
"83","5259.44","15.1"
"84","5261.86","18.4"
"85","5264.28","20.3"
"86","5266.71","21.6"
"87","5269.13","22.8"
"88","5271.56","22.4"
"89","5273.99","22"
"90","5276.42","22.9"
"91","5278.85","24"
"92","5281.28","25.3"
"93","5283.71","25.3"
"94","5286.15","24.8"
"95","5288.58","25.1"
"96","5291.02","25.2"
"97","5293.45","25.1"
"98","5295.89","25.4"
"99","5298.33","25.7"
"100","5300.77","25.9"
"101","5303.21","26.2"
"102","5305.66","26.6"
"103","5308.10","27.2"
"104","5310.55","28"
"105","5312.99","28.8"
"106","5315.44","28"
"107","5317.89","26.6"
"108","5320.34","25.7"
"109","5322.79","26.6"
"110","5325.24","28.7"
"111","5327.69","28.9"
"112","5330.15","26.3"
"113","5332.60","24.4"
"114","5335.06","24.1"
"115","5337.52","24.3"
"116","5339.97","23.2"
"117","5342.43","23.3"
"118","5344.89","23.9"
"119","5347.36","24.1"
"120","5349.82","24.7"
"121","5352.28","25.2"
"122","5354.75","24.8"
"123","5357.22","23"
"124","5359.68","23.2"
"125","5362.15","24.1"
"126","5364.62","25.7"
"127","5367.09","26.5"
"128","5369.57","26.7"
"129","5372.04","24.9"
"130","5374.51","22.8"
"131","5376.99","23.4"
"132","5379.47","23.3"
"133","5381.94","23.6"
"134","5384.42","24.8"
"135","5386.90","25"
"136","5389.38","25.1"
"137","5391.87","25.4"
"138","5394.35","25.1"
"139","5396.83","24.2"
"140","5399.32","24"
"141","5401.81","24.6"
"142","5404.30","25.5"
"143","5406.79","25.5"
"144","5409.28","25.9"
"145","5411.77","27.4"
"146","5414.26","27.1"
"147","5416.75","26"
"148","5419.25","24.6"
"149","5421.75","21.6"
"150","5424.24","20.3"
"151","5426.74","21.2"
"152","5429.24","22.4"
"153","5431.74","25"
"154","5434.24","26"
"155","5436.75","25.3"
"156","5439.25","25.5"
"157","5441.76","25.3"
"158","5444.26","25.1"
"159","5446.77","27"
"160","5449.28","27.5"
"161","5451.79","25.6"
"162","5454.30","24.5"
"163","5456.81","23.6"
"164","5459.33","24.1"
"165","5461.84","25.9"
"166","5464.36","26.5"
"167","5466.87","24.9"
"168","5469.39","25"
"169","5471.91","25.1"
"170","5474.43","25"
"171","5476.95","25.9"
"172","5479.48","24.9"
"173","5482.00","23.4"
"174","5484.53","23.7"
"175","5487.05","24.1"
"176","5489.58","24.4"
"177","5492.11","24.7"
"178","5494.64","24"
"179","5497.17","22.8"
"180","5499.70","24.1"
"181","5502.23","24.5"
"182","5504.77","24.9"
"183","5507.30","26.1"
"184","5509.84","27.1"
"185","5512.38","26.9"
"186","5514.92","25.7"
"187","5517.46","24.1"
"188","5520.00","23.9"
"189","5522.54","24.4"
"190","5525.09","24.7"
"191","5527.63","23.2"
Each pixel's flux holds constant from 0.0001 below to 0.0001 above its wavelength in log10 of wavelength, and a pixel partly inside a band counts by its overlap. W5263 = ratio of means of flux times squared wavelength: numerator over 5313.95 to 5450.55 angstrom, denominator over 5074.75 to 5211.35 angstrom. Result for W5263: 1.9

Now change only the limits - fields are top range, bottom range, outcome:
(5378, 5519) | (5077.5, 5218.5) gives 1.92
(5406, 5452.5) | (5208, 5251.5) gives 1.80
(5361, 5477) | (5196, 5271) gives 1.86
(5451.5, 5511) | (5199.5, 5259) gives 2.02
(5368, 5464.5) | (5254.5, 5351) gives 1.07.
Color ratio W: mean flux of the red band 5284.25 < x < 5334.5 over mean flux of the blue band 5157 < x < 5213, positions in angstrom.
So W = 1.7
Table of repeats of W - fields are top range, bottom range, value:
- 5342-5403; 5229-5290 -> 1.35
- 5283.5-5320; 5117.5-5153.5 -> 1.82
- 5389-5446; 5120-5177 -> 1.55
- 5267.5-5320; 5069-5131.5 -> 1.98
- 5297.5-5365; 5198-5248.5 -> 1.85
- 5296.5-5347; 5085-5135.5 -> 1.93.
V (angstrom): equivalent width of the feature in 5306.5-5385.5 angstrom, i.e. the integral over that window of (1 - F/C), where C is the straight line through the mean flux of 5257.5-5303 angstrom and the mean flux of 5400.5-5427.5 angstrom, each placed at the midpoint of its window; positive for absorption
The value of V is -4.9 angstrom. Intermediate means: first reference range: 23.1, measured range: 25.3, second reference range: 24.6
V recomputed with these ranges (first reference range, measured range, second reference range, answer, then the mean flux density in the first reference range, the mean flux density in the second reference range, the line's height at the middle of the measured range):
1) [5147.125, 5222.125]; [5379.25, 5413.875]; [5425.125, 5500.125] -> -3.9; 15.5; 24.7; 22.5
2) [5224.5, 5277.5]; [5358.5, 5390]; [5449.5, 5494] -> -5.0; 16.6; 24.8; 21.2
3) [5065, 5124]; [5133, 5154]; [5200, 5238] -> -2.9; 12.4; 14.5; 13.2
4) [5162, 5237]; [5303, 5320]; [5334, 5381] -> -4.3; 15.8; 24.3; 21.8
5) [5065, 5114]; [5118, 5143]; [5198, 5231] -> -2.0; 12.1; 13.4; 12.5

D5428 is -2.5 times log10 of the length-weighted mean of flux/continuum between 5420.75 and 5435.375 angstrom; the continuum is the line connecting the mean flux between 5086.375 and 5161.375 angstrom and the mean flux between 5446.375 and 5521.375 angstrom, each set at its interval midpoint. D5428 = 0.03 mag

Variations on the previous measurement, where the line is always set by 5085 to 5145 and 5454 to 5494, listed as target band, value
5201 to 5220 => 0.414 mag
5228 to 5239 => -0.056 mag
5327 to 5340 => -0.234 mag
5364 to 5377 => -0.169 mag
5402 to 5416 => -0.154 mag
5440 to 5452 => -0.098 mag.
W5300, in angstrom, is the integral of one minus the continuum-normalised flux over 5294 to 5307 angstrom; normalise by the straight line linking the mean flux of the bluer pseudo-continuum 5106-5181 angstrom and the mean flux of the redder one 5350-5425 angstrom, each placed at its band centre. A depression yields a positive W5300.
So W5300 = -2.7 angstrom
